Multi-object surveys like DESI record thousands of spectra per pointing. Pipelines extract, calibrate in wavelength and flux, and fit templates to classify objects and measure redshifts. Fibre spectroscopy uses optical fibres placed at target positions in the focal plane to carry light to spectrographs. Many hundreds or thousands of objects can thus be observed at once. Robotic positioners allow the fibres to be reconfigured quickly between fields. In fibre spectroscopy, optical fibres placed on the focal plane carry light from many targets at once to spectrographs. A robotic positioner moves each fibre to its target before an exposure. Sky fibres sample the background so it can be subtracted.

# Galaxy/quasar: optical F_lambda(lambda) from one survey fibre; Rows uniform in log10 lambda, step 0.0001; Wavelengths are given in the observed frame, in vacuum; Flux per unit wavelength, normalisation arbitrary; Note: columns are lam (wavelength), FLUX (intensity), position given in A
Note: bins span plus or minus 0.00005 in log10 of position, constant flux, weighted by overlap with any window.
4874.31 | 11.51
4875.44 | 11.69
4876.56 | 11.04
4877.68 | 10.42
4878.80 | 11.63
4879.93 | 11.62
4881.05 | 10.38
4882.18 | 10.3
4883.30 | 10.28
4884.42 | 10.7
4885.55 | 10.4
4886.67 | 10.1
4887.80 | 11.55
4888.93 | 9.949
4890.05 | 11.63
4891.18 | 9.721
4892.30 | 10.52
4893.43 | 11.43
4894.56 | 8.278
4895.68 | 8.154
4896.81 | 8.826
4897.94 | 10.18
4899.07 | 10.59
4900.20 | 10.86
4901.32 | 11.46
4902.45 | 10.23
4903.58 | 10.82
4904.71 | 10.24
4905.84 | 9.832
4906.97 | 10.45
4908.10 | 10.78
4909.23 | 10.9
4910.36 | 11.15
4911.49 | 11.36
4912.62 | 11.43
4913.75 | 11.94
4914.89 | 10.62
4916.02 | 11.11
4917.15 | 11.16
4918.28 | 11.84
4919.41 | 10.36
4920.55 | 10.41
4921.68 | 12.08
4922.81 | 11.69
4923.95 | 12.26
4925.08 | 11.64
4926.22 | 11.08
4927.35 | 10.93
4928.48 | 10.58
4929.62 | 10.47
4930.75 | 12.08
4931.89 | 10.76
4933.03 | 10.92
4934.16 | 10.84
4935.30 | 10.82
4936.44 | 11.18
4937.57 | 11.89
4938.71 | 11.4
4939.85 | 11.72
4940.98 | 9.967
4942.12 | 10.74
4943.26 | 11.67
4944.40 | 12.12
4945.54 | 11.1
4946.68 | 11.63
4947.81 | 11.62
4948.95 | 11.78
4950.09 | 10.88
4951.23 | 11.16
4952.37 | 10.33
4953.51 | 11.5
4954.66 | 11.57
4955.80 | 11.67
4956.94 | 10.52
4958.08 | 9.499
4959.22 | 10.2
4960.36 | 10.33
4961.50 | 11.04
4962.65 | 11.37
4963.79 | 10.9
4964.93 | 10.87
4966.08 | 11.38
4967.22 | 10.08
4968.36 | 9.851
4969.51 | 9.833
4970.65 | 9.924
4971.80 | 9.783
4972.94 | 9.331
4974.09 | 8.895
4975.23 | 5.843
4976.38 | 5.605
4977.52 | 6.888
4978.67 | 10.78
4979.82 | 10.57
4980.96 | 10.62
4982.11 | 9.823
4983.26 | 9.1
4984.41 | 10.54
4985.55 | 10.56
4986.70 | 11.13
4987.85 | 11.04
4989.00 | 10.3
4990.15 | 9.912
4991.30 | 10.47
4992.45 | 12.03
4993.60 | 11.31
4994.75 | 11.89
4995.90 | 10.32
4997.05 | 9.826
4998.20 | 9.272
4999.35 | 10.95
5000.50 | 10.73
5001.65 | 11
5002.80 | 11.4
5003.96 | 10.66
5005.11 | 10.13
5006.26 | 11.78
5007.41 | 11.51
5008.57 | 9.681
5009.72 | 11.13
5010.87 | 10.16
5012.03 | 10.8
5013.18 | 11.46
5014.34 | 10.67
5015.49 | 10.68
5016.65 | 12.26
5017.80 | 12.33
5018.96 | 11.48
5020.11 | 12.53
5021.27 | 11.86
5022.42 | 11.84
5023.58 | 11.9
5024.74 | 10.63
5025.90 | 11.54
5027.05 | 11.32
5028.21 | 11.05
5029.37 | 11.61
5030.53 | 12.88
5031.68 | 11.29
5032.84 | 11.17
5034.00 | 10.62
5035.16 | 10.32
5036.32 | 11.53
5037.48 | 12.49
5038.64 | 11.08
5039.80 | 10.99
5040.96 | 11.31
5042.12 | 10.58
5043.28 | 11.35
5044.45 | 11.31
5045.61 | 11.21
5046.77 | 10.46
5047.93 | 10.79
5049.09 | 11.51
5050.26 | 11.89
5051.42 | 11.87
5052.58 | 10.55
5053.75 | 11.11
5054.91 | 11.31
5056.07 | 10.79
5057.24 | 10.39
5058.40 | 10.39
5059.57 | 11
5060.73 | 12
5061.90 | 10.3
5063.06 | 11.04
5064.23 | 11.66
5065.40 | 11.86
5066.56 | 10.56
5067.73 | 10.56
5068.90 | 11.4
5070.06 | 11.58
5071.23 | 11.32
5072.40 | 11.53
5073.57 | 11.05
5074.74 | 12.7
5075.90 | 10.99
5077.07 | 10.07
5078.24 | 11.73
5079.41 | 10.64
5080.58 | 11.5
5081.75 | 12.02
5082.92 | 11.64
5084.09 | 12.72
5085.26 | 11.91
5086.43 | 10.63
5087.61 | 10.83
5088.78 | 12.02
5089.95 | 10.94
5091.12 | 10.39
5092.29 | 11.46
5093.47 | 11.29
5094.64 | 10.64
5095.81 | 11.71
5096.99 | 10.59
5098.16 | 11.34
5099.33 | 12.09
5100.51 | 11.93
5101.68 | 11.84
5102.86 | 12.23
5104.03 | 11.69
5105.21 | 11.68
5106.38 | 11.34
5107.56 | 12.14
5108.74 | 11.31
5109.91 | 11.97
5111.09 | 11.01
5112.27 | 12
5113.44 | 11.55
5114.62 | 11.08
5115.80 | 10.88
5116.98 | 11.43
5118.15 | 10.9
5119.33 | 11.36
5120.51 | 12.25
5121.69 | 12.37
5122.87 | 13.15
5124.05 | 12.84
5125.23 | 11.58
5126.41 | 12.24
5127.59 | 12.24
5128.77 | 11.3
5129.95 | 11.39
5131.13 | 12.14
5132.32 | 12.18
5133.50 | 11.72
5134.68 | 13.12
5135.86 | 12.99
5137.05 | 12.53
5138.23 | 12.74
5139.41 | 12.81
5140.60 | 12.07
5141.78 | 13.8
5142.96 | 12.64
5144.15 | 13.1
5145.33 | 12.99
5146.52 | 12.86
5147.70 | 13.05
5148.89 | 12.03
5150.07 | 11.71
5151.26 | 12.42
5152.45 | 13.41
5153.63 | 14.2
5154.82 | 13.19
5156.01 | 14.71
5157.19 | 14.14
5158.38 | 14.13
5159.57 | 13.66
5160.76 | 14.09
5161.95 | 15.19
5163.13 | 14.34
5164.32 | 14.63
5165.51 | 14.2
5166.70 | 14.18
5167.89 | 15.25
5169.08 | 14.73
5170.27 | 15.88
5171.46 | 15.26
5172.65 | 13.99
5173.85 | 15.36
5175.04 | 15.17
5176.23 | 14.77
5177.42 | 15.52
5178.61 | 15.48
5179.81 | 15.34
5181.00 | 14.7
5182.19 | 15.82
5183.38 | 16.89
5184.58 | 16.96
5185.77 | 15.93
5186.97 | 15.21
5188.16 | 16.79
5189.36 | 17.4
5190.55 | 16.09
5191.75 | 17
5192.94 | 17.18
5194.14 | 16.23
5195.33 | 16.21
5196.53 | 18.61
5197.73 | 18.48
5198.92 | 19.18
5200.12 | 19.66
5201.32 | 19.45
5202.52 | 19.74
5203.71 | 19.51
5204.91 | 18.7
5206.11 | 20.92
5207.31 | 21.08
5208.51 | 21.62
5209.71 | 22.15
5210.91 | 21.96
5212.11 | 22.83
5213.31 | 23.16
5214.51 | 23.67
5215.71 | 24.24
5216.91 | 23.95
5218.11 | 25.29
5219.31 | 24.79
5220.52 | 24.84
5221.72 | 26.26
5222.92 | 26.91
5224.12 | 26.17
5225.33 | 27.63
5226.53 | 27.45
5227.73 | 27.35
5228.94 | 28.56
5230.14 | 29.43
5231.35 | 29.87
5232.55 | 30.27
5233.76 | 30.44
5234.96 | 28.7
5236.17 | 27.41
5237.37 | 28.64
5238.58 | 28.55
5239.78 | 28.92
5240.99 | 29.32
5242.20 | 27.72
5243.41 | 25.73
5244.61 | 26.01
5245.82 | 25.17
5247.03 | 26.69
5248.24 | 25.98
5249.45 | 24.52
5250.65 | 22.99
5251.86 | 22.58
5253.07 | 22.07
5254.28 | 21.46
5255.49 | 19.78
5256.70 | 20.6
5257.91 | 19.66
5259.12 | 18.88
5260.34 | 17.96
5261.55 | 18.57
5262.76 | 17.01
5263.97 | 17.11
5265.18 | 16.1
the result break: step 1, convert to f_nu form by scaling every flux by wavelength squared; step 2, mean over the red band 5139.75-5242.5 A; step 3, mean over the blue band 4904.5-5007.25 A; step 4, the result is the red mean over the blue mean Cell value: 1.98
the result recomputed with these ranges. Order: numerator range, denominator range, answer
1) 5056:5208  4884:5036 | 1.33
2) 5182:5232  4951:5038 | 2.19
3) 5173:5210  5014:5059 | 1.64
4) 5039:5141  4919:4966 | 1.10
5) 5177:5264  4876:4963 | 2.30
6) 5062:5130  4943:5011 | 1.15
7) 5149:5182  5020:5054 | 1.34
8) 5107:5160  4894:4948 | 1.24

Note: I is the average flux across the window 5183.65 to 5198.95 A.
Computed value 16.9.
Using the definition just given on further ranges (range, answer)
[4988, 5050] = 11.1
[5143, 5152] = 12.6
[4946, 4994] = 10.3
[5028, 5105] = 11.3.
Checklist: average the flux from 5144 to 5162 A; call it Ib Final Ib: 13.4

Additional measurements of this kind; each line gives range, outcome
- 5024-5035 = 11.3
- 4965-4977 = 9.12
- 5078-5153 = 11.9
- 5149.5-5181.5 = 14.4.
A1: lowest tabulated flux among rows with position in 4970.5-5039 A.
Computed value 5.605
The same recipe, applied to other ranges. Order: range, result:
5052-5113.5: 10.07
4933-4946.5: 9.967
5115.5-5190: 10.88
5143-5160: 11.71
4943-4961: 9.499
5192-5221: 16.21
